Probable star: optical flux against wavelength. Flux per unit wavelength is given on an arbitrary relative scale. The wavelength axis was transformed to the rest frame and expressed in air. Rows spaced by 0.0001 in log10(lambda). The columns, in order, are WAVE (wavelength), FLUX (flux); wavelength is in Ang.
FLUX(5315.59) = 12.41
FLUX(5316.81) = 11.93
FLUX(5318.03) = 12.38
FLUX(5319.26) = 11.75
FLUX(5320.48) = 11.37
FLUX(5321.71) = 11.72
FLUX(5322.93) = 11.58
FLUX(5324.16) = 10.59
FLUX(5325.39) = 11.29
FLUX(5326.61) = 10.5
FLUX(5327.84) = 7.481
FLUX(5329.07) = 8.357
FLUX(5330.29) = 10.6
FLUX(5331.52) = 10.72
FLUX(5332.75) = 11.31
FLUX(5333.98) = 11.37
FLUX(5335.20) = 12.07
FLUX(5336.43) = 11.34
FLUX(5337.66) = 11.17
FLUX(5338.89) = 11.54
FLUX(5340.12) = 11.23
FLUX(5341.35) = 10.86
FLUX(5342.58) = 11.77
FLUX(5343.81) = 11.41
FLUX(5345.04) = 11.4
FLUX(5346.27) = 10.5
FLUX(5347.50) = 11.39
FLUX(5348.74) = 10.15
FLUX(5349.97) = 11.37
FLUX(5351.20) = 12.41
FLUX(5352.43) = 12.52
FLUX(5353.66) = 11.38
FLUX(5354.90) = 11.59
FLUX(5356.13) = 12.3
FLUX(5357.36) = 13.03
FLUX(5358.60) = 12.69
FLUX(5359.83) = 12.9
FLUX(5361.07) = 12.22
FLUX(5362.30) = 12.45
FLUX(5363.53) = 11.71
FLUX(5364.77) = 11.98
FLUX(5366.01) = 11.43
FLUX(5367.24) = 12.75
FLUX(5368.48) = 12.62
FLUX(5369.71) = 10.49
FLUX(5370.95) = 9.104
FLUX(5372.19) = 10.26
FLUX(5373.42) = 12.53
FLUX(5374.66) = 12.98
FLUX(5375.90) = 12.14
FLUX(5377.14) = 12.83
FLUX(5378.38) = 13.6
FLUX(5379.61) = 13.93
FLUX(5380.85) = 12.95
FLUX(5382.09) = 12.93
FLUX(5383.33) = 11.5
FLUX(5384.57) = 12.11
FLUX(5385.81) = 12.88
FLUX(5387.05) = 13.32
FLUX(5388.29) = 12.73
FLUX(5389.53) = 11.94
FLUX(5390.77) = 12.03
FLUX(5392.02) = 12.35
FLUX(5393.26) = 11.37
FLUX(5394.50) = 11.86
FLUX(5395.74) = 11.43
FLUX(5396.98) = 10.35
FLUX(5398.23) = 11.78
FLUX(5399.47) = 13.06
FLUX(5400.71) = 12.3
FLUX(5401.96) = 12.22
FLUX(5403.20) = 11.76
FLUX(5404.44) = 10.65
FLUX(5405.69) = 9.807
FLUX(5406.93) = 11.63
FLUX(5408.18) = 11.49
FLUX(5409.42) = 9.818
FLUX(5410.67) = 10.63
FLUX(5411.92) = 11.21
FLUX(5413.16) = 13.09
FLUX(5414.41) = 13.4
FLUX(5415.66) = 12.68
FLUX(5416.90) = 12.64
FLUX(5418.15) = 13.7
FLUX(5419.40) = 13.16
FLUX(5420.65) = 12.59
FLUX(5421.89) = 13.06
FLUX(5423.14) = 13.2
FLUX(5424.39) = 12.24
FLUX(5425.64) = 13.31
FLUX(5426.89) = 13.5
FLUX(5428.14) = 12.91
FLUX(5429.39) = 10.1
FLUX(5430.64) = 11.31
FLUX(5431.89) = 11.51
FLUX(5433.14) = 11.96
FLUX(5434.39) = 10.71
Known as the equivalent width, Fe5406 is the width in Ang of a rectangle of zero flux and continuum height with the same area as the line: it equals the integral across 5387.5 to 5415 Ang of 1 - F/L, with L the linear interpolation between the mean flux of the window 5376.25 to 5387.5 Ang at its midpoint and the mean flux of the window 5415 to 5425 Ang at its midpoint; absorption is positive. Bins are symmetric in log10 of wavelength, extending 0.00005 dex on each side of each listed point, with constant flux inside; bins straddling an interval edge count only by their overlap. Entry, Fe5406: 2.6 Ang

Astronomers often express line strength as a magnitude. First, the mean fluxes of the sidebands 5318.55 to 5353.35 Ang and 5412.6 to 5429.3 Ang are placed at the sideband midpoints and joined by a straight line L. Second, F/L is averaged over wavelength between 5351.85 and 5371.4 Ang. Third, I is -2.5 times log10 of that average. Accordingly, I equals -0.03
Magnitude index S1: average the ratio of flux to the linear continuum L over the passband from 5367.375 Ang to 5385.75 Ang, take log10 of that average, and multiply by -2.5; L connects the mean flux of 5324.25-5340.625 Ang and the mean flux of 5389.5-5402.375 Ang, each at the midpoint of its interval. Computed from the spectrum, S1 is -0.06 mag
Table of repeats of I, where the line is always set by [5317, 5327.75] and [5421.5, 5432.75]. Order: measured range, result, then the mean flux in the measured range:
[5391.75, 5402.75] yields 0.01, 11.8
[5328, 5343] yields 0.04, 10.9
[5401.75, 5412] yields 0.11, 11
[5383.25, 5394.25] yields -0.03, 12.3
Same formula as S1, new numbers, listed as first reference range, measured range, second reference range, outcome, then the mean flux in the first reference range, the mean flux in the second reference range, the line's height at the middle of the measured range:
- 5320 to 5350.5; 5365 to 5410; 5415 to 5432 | -0.001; 10.9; 12.6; 11.9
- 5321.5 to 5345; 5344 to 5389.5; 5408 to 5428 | -0.050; 10.9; 12.5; 11.5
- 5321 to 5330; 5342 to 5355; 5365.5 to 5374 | -0.062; 10.2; 11.3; 10.8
